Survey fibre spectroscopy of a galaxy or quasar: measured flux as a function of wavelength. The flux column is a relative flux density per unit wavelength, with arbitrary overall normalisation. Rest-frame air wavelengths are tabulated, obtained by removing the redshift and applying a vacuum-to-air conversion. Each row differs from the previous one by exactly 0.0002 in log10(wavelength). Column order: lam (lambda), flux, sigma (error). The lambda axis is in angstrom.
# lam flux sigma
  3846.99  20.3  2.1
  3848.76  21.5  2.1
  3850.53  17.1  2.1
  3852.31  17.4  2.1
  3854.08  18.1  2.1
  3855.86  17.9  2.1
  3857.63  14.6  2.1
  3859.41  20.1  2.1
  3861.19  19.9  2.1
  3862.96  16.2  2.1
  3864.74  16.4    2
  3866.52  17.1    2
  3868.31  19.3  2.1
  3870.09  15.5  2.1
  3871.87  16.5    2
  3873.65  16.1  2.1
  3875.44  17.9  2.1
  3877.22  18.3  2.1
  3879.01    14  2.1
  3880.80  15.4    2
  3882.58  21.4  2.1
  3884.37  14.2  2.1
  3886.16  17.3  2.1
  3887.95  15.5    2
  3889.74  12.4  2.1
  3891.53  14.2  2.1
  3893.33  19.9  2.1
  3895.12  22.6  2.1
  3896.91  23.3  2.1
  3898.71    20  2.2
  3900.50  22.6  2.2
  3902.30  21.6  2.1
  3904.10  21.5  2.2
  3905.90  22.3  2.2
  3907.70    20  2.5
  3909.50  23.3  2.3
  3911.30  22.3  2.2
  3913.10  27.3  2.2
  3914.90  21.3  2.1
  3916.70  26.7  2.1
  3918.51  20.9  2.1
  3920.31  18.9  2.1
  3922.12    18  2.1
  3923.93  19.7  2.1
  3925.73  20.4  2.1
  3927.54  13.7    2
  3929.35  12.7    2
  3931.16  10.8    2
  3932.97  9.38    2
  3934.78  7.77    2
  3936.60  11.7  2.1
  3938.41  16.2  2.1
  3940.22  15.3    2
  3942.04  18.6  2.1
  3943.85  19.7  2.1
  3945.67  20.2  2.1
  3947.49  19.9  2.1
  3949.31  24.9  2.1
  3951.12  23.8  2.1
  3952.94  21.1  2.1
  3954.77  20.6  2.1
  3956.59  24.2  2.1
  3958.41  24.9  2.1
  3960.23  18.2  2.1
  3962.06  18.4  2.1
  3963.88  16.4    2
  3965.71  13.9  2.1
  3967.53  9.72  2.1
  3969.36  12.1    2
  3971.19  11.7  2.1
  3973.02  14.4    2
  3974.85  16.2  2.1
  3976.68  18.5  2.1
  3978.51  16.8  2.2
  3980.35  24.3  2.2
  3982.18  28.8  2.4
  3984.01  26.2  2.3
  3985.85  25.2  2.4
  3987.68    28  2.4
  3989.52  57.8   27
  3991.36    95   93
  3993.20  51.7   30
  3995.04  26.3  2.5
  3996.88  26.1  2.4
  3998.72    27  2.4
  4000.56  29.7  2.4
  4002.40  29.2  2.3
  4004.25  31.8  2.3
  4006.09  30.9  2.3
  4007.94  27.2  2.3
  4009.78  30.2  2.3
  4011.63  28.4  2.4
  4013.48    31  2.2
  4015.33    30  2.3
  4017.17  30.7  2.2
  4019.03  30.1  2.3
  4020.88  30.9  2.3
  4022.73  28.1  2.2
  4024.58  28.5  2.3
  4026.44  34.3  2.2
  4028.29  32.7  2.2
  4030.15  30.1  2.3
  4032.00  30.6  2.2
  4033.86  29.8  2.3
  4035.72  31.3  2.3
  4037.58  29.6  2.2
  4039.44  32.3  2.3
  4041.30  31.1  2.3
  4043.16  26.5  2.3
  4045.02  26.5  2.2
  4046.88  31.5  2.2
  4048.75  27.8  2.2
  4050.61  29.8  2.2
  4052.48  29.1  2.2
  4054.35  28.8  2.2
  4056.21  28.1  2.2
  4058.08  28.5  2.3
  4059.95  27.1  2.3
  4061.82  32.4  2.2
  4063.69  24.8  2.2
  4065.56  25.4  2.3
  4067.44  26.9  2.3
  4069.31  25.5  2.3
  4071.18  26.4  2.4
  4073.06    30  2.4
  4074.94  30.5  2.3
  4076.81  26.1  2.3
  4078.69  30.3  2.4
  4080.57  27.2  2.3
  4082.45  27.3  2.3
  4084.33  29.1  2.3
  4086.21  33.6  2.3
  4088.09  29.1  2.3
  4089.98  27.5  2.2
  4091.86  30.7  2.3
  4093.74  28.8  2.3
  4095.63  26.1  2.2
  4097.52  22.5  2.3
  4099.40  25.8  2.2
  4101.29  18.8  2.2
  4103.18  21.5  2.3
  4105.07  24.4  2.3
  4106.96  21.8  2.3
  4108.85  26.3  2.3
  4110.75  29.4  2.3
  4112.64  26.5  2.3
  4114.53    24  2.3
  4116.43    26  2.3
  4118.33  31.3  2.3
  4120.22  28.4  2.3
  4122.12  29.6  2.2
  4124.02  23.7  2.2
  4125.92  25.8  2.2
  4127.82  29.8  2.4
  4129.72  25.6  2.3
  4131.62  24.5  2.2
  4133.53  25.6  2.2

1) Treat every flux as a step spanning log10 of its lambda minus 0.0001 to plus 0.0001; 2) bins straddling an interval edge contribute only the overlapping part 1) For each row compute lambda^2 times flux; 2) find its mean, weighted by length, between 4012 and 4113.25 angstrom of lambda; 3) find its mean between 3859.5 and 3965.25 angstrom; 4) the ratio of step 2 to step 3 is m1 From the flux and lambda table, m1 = 1.6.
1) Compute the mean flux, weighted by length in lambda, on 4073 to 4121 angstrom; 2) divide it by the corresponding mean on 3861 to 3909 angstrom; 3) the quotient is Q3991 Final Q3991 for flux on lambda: 1.48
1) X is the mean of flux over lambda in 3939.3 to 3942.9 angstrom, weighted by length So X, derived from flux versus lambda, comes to 16.9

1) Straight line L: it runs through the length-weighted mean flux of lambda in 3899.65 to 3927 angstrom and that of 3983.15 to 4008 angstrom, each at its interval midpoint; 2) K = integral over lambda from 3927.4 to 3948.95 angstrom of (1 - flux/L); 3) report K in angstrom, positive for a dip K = 9.38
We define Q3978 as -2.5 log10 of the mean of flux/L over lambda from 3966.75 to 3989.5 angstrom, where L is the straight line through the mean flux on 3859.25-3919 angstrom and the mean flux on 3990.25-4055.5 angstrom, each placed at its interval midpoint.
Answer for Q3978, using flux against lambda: 0.32 mag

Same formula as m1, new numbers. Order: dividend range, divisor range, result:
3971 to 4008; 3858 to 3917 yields 1.72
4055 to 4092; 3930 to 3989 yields 1.61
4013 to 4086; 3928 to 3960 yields 1.73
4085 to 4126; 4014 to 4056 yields 0.91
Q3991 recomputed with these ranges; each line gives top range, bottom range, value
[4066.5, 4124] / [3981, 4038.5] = 0.82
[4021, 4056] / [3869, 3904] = 1.67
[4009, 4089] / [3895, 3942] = 1.56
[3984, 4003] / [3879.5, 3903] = 2.13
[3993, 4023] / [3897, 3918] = 1.33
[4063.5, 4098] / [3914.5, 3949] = 1.64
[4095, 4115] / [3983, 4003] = 0.63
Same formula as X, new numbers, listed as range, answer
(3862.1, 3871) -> 16.9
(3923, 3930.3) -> 16.6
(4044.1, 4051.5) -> 28.9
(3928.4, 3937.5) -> 10.5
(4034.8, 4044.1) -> 30.2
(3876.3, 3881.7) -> 15.9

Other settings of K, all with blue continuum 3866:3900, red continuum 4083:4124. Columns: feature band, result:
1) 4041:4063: -3.9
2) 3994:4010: -4.5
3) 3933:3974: 6.3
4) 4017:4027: -3.0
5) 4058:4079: -2.1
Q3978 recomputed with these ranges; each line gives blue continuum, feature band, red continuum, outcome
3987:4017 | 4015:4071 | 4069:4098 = 0.11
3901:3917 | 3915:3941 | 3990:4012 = 0.50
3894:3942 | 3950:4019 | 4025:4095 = -0.13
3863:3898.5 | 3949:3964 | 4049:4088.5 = 0.01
